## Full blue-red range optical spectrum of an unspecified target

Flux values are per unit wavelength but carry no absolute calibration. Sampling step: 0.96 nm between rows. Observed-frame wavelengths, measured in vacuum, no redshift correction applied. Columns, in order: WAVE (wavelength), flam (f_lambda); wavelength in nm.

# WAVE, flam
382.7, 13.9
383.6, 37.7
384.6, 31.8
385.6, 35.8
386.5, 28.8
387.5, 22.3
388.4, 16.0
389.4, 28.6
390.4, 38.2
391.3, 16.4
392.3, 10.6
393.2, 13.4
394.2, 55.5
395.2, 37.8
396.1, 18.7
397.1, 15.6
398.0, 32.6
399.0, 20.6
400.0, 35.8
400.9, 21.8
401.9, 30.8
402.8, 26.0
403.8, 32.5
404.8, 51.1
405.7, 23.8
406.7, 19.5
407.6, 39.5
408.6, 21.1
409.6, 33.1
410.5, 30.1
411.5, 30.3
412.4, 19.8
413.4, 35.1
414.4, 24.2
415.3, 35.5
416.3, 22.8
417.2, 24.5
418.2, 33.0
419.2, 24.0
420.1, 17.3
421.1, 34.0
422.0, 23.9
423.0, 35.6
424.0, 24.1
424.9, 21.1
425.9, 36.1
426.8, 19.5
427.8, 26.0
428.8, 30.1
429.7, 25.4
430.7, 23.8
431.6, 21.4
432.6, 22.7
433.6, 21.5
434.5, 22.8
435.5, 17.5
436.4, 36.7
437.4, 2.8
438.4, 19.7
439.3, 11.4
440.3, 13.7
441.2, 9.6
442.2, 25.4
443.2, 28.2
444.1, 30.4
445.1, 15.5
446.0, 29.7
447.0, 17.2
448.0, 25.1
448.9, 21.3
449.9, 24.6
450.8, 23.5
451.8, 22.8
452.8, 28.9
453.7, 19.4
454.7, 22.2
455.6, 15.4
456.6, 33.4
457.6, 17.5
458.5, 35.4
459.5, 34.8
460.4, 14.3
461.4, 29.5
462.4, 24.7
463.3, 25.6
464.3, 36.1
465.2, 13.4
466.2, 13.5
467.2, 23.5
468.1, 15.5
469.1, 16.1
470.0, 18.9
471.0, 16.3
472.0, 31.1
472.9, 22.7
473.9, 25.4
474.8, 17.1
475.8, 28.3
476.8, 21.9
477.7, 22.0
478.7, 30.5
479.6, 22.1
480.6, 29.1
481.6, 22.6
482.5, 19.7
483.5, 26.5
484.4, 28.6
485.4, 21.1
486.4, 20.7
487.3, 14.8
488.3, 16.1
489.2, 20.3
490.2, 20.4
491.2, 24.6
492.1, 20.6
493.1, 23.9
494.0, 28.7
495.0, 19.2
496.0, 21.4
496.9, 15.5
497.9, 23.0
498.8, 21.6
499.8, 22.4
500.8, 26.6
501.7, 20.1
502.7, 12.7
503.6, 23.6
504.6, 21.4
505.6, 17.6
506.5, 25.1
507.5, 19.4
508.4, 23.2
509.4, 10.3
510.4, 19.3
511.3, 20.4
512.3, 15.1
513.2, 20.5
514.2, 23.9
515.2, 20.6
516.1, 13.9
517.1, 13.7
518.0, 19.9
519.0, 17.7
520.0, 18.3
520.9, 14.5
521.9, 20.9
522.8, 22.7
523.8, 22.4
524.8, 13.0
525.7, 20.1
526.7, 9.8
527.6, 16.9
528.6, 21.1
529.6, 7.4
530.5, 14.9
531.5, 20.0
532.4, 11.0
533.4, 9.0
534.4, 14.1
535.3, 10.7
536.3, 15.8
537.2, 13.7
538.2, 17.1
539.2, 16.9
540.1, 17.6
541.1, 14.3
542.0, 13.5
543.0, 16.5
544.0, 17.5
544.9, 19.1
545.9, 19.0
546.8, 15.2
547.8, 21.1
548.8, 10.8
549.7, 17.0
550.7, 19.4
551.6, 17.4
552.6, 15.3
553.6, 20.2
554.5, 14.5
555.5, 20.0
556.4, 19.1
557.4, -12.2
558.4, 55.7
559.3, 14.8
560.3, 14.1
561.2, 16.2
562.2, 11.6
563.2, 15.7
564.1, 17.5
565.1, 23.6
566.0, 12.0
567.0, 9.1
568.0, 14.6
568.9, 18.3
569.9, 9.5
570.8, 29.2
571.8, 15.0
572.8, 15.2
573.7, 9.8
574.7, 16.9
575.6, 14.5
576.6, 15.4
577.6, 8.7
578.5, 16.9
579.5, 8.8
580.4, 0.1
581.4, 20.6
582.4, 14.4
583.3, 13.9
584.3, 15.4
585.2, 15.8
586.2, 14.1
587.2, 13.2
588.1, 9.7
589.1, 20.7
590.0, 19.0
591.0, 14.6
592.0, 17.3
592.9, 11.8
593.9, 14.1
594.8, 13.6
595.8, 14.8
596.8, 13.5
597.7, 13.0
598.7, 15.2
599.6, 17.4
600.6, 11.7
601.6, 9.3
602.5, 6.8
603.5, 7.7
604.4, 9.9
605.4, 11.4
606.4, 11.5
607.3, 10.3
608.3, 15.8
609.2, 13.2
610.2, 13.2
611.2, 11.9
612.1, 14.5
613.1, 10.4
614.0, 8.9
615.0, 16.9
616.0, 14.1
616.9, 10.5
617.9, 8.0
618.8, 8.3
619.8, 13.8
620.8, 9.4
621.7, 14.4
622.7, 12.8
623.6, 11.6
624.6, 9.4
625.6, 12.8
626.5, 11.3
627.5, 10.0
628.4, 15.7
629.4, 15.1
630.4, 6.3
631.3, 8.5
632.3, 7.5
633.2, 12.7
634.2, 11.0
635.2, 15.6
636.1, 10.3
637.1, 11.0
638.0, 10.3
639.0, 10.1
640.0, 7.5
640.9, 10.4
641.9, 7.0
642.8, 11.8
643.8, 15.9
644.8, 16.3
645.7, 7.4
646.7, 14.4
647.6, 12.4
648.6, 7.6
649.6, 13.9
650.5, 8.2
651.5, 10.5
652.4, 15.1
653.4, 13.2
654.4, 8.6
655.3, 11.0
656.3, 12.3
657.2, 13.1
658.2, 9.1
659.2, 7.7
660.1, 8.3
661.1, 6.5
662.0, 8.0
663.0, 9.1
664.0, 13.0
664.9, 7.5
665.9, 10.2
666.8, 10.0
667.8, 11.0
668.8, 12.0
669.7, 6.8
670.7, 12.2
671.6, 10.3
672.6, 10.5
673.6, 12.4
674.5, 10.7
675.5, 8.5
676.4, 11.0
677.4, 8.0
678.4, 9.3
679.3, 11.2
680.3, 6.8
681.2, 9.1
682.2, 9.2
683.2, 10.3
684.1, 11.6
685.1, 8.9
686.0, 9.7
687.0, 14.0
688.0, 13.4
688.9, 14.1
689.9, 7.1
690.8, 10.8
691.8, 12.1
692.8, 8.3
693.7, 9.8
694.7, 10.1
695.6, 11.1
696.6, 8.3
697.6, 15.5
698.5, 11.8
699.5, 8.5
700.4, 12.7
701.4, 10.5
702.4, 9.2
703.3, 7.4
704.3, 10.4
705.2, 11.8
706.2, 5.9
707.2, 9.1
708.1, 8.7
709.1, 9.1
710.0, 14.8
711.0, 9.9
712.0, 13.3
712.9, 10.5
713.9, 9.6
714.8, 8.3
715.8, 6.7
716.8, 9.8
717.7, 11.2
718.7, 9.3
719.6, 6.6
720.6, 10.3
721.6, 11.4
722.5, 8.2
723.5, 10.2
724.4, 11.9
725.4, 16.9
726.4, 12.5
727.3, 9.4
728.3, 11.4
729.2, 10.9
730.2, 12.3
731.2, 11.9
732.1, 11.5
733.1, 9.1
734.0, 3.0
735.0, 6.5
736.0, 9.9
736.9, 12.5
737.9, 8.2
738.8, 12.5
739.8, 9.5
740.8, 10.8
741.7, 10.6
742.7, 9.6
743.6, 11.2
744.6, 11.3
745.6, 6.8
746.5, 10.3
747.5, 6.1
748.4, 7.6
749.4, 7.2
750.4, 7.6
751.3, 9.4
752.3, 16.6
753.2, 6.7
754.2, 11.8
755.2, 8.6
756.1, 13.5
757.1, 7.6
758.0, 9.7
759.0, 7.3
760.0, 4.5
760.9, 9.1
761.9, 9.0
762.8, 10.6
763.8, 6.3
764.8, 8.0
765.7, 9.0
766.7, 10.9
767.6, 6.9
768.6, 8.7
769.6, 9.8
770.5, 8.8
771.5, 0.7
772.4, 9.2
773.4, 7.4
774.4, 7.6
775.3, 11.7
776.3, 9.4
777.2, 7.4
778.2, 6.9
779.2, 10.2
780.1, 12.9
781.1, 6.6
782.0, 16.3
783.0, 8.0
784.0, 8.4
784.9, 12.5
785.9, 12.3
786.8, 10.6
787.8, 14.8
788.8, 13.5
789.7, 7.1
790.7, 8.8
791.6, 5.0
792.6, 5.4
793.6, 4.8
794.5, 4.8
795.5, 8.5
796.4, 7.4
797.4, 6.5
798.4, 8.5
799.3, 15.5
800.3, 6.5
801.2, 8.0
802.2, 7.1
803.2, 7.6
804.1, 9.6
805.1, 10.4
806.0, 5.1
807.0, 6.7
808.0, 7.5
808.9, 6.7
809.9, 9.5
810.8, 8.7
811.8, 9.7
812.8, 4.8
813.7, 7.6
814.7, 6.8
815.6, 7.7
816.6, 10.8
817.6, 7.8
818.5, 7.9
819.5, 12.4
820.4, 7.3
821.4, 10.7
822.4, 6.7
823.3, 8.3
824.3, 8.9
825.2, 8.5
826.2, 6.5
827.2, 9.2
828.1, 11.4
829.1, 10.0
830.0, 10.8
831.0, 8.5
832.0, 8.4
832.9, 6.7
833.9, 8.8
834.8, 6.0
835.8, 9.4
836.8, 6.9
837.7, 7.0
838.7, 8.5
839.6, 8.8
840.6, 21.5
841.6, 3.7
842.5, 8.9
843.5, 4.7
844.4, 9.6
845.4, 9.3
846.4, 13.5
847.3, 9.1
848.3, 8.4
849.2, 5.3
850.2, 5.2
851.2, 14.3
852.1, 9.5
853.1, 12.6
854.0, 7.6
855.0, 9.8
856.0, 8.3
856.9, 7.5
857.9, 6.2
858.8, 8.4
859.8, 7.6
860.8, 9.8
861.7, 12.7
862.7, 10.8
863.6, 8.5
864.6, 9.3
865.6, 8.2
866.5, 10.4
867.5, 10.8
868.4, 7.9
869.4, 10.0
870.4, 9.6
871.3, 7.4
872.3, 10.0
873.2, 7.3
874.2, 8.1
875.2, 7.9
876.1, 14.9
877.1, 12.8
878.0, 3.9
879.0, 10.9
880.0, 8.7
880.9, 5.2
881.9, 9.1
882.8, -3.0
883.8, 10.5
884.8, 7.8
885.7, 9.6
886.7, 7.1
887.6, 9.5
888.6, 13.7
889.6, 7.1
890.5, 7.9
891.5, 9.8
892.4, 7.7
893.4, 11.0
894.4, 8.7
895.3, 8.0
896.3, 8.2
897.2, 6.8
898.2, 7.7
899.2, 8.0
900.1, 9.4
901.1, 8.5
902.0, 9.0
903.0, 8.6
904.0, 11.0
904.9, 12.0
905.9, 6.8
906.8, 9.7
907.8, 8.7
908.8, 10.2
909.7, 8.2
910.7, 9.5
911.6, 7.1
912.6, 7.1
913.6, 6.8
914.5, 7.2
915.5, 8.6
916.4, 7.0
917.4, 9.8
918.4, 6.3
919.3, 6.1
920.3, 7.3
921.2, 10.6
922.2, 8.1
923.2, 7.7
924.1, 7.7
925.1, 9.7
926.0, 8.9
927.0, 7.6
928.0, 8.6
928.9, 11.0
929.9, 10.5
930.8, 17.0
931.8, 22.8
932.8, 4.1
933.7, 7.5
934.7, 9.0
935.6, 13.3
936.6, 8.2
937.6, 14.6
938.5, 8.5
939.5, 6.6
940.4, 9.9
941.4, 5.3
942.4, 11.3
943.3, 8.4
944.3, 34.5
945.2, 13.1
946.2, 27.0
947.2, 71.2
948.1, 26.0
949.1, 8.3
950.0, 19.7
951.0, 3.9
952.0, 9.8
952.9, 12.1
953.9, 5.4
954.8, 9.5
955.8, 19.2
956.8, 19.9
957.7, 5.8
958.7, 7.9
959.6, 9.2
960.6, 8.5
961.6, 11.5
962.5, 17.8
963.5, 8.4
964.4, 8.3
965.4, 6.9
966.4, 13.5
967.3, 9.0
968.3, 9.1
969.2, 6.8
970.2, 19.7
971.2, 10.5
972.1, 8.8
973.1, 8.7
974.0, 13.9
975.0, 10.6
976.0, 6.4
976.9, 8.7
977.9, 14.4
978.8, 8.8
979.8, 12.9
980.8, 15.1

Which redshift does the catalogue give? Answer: 1.54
